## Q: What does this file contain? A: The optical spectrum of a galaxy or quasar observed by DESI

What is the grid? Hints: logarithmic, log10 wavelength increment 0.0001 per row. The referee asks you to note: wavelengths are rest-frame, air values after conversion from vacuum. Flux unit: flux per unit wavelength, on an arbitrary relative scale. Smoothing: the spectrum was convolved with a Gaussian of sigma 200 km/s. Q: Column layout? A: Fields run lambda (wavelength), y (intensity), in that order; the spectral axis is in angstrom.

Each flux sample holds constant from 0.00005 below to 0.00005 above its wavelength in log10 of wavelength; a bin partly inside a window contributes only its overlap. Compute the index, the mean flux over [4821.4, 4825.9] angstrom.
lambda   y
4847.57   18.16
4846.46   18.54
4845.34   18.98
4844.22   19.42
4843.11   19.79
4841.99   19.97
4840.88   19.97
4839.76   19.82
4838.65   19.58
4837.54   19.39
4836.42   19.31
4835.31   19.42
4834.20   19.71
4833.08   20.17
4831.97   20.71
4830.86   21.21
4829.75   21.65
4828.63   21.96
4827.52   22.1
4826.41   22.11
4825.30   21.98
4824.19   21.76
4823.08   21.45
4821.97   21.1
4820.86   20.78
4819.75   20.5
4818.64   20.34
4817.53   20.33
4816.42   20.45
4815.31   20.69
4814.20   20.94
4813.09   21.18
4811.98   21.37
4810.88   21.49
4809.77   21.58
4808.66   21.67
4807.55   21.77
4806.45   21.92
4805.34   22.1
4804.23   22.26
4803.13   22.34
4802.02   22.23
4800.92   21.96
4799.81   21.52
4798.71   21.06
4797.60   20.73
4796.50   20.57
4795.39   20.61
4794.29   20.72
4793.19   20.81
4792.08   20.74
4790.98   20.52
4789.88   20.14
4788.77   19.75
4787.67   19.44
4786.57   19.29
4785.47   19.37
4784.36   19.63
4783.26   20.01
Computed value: 21.6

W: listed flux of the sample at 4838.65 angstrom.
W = 19.58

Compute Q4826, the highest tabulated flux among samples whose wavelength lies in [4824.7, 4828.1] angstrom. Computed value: 22.11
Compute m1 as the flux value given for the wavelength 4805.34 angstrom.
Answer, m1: 22.1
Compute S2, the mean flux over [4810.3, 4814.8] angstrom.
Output 21.2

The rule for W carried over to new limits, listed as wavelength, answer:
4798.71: 21.06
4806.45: 21.92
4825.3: 21.98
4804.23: 22.26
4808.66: 21.67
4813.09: 21.18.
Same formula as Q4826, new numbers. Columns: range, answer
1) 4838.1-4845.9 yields 19.97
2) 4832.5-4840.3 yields 20.17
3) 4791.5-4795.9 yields 20.81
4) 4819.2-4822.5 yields 21.1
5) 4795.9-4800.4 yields 21.52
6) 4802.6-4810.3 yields 22.34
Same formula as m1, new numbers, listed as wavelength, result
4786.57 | 19.29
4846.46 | 18.54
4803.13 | 22.34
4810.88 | 21.49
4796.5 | 20.57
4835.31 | 19.42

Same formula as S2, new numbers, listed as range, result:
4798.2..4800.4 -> 21.3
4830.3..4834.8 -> 20.5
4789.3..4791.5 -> 20.3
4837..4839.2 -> 19.5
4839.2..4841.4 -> 19.9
